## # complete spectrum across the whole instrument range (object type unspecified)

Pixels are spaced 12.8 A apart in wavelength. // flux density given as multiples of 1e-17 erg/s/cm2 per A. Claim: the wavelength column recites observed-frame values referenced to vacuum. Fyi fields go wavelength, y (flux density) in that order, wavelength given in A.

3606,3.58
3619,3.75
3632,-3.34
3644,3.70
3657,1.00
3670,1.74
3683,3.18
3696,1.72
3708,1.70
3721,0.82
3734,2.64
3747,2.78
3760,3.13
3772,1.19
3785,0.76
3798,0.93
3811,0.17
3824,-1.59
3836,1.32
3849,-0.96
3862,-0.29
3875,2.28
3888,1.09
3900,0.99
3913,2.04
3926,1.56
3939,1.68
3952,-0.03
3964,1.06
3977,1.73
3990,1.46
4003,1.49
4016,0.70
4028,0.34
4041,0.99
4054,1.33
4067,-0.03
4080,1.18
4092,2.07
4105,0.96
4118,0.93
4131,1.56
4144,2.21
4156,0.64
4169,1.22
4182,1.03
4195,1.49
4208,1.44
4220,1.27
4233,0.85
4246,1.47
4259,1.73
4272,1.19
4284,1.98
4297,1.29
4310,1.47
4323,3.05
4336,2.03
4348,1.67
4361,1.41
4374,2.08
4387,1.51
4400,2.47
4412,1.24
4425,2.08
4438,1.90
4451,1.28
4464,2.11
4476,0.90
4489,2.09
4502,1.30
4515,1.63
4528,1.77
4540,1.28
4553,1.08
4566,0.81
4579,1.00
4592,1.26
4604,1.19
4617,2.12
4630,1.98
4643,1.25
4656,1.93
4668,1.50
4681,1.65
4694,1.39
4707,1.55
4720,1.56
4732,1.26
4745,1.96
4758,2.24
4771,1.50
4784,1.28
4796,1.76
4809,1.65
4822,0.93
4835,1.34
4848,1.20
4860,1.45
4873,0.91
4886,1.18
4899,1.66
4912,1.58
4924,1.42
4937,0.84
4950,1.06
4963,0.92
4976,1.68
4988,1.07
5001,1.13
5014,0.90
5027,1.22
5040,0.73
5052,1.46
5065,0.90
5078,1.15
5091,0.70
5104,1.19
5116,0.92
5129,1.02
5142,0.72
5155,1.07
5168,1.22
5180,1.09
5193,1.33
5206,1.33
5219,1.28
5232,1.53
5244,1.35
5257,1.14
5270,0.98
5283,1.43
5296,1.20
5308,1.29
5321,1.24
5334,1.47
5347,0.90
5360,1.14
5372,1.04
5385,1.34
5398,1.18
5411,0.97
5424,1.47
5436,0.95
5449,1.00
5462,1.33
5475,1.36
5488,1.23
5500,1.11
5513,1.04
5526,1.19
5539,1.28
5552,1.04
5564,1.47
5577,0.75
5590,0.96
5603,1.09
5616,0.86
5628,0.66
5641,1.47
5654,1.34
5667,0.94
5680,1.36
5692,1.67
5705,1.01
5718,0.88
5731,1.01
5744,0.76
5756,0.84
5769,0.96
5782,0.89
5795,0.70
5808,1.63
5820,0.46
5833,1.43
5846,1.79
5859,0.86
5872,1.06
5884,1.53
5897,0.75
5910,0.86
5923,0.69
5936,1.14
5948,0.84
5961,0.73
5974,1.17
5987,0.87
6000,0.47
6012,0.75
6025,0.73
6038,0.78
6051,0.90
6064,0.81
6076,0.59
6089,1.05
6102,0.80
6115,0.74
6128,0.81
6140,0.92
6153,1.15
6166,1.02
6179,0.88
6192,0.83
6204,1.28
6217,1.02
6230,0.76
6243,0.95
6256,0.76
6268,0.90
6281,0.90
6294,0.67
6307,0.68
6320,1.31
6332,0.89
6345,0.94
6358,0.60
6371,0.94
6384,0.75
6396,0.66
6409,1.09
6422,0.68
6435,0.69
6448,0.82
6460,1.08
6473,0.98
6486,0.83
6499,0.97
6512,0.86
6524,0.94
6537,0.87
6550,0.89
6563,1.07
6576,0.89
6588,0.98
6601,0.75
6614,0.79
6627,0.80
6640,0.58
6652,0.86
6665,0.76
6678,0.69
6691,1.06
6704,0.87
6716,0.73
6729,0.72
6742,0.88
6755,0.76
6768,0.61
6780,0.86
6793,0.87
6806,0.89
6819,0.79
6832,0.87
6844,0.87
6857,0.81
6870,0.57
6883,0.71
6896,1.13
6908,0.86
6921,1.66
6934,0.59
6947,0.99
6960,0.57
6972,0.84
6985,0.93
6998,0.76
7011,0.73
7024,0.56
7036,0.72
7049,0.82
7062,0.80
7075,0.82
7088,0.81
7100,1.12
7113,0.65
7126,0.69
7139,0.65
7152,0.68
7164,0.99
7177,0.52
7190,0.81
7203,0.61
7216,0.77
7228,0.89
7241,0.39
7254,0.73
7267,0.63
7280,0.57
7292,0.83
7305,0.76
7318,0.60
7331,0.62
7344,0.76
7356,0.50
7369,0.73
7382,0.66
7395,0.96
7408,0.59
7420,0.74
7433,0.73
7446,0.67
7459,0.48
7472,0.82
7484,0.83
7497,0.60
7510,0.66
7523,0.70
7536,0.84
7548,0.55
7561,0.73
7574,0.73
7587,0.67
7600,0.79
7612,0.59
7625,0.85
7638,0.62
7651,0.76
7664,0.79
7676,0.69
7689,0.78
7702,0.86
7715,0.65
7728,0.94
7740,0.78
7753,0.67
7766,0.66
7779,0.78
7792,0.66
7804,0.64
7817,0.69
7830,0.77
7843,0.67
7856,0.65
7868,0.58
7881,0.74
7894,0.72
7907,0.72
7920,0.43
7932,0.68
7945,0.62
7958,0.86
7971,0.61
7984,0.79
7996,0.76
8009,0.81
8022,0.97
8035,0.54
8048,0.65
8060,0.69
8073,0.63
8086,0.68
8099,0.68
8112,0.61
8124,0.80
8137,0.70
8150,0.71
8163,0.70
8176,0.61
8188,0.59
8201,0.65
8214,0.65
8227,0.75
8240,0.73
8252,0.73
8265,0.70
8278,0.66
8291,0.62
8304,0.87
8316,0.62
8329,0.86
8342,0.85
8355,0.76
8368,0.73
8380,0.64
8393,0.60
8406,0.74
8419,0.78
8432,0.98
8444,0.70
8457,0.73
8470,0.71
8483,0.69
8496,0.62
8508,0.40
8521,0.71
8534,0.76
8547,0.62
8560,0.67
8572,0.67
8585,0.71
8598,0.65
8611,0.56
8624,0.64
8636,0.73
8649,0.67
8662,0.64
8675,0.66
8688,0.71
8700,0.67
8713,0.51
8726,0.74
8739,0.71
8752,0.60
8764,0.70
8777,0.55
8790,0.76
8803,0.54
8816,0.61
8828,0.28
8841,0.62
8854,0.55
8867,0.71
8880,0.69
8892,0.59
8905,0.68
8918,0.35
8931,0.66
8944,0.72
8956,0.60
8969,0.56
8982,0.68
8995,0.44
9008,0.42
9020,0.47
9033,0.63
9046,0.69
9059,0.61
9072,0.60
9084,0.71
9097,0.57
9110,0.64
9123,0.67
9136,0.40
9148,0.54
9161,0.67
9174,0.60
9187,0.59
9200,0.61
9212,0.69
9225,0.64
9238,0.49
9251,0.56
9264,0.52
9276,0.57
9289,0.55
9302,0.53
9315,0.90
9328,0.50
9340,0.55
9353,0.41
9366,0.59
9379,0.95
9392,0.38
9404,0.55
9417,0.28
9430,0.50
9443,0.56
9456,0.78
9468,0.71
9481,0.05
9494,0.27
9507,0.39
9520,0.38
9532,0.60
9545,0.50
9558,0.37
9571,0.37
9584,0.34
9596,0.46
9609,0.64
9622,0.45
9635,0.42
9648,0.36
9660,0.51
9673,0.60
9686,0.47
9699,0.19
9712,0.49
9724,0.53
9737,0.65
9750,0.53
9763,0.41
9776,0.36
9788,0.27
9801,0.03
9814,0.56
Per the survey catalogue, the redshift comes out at 0.055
